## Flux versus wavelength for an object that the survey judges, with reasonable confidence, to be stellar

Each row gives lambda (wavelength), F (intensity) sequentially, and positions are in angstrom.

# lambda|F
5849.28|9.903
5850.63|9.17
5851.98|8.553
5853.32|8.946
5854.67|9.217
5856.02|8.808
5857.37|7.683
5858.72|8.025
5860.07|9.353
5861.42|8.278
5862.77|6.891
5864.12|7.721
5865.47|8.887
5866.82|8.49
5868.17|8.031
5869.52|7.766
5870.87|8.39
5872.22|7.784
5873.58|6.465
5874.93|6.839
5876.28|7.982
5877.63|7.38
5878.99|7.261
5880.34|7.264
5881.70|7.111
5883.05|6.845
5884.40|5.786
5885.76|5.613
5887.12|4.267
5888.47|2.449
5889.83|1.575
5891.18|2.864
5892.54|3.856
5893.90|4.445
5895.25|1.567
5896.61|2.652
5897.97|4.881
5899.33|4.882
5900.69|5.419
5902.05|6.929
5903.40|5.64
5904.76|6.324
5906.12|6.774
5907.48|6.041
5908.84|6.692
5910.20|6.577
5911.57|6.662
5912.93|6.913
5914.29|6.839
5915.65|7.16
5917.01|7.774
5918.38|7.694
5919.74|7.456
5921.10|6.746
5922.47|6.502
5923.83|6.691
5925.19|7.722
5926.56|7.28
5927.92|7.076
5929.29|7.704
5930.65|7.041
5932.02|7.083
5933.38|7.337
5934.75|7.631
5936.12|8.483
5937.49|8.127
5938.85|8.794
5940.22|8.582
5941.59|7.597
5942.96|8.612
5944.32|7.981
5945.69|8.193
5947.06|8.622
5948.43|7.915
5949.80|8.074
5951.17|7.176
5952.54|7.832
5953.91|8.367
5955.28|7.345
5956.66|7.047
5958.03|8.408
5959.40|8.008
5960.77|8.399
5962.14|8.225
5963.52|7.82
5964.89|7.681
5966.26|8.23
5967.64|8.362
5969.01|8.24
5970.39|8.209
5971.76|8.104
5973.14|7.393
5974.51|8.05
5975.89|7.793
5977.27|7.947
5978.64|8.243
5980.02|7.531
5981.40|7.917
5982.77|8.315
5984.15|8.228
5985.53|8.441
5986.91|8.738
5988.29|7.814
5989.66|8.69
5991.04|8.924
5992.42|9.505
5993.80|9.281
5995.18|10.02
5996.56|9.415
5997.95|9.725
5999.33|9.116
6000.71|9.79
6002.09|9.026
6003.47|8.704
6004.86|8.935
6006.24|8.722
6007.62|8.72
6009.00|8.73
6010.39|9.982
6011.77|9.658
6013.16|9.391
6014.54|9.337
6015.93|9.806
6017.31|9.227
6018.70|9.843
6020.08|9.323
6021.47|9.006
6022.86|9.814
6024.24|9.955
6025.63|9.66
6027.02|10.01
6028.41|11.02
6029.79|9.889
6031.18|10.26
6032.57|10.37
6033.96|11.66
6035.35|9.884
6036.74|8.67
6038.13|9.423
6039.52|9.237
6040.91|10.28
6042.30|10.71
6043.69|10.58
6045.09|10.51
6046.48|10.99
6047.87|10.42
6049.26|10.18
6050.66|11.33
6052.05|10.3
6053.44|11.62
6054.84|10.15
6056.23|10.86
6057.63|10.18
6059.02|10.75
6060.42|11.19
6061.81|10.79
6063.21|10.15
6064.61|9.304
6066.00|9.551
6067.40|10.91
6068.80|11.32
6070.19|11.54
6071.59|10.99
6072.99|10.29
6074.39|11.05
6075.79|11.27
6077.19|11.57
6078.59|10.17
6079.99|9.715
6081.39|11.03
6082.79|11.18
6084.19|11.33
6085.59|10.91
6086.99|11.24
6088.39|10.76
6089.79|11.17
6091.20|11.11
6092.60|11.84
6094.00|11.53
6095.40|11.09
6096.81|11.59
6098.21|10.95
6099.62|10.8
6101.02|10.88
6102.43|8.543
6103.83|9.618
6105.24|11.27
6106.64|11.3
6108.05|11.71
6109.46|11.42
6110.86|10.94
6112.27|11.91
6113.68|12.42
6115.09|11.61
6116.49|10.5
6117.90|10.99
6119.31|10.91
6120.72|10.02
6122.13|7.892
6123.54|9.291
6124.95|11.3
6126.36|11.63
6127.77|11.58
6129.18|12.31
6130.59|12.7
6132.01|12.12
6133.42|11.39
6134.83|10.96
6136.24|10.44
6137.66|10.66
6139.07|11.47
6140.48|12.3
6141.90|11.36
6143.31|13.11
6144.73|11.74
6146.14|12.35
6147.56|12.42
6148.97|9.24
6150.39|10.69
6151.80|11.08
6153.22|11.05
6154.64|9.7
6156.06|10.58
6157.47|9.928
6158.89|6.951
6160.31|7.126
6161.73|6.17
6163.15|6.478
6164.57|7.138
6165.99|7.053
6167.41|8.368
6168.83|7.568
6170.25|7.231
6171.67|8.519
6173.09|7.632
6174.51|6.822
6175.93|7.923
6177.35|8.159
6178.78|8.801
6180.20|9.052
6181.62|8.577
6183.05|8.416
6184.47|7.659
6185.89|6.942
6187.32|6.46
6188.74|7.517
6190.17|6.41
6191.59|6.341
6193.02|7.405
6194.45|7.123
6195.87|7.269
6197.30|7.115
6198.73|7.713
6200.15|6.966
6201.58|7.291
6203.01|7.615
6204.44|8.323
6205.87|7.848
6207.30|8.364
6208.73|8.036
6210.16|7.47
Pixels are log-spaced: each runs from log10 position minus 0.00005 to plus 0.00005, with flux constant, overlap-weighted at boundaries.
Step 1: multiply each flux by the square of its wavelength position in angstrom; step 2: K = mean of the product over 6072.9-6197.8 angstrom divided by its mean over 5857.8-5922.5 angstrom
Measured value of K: 1.69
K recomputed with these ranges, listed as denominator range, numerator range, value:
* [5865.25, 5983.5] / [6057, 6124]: 1.62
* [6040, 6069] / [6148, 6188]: 0.82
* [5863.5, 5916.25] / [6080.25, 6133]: 1.96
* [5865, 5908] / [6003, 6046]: 1.74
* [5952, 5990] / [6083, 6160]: 1.44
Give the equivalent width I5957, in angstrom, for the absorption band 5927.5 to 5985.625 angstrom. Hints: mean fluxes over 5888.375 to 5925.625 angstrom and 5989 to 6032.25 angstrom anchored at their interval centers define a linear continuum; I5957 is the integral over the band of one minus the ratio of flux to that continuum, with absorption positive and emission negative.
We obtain -4.0 angstrom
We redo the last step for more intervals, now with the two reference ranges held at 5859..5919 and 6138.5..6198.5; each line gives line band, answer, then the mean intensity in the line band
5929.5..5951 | -4.0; 7.98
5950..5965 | -2.1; 7.86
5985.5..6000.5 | -4.0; 9.11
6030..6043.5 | -4.5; 10.1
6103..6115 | -4.6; 11.3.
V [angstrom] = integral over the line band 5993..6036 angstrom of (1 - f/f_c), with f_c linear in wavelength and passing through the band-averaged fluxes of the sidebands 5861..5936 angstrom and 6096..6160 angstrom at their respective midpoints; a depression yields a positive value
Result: -4.4 angstrom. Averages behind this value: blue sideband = 6.44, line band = 9.62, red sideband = 10.9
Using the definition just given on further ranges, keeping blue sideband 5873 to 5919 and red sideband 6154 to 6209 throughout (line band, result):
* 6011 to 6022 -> -4.8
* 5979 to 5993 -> -4.5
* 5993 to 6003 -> -4.7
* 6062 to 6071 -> -4.7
